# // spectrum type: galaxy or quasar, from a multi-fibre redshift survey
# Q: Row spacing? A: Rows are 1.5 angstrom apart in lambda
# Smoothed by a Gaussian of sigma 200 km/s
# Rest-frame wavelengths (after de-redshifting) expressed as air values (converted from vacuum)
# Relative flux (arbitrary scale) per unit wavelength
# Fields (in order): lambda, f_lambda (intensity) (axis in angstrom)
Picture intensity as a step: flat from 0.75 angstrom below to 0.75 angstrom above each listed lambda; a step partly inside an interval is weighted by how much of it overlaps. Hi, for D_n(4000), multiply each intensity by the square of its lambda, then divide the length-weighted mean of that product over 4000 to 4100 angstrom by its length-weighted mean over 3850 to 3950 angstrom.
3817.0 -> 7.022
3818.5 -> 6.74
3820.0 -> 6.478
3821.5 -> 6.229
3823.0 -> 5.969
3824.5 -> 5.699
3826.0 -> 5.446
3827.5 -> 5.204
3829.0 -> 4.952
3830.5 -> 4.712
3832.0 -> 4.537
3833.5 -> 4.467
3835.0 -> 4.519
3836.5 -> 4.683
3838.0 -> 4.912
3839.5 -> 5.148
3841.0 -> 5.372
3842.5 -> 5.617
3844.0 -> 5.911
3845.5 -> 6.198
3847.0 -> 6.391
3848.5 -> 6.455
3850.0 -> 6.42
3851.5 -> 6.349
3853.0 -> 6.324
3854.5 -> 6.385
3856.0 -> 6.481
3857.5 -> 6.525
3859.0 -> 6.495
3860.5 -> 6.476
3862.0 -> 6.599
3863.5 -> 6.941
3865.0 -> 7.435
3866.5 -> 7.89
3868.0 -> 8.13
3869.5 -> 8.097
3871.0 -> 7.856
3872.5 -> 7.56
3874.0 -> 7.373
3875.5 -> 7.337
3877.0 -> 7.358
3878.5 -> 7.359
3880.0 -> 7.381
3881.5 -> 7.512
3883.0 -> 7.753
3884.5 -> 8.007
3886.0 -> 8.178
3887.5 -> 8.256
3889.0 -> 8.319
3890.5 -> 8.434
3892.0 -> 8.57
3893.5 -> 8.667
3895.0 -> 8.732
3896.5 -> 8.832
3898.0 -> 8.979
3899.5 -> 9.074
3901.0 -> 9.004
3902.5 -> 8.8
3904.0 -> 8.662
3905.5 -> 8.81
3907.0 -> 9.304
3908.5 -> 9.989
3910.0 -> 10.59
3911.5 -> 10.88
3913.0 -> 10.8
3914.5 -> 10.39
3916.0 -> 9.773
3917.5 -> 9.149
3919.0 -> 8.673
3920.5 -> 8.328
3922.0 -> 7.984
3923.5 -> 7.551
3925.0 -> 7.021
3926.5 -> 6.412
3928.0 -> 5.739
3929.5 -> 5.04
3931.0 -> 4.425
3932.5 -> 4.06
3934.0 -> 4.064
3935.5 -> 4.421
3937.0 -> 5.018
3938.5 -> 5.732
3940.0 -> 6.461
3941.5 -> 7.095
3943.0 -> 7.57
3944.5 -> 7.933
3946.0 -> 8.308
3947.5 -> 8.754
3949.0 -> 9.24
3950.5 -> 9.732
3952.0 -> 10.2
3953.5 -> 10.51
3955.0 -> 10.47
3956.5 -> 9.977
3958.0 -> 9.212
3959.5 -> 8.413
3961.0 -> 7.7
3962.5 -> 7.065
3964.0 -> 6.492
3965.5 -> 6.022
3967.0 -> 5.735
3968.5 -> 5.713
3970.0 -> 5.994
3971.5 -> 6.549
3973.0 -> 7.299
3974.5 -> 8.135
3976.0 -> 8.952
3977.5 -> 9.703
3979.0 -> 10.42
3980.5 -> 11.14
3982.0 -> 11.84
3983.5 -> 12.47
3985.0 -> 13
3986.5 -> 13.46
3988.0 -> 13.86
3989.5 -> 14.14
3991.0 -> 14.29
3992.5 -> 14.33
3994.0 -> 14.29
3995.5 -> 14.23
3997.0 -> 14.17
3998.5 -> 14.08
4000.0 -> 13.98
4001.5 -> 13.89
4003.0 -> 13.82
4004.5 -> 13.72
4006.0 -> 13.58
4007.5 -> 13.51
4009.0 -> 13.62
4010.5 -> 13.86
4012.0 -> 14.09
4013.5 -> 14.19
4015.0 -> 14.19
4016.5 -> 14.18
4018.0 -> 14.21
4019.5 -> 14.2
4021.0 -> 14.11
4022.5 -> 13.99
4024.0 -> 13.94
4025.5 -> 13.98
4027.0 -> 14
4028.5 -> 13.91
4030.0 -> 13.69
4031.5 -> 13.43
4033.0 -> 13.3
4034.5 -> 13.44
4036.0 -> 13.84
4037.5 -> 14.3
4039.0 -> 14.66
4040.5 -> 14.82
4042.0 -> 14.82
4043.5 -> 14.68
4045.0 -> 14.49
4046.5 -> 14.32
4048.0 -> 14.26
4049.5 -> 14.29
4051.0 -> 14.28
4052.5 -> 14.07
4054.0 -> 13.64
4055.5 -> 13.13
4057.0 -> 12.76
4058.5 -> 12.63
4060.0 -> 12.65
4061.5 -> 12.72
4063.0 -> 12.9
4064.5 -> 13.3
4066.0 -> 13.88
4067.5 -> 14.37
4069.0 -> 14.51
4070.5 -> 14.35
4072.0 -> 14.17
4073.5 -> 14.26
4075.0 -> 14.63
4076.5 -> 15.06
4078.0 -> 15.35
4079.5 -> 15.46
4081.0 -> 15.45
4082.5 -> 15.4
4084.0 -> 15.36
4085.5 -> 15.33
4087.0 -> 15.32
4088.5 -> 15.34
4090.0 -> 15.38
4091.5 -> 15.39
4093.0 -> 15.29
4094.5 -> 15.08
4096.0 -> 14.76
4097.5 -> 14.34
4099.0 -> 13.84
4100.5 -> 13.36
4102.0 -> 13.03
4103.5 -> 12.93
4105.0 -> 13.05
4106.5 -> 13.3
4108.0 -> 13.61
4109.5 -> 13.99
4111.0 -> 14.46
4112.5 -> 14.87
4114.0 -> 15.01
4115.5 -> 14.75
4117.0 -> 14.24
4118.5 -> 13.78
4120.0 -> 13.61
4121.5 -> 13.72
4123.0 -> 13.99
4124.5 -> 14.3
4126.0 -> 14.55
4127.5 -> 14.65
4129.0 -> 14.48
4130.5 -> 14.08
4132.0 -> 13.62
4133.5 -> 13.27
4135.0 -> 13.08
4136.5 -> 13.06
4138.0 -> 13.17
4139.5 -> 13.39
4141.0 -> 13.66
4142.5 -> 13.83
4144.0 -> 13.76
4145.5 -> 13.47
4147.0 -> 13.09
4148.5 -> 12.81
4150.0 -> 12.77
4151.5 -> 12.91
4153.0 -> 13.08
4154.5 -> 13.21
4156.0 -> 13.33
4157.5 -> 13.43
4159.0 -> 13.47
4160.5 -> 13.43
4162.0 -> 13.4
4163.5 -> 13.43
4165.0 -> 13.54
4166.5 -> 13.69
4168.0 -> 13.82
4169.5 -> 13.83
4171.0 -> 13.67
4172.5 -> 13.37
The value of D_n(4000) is 2.0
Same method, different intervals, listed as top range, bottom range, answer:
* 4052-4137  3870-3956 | 1.93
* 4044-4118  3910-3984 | 1.91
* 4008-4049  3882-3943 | 1.89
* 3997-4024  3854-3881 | 2.08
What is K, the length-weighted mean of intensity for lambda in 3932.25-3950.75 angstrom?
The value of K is 6.79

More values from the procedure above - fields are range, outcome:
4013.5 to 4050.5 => 14.1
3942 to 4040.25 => 11.7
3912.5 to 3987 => 8.1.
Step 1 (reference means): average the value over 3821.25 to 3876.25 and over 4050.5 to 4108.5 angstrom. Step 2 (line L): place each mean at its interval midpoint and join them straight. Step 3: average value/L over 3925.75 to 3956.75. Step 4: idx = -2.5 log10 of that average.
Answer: 0.31 mag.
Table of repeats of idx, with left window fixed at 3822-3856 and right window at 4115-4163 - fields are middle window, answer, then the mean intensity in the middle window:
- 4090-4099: -0.20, 14.9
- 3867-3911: -0.21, 8.39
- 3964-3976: 0.34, 6.65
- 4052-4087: -0.20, 14.2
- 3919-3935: 0.27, 6.16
